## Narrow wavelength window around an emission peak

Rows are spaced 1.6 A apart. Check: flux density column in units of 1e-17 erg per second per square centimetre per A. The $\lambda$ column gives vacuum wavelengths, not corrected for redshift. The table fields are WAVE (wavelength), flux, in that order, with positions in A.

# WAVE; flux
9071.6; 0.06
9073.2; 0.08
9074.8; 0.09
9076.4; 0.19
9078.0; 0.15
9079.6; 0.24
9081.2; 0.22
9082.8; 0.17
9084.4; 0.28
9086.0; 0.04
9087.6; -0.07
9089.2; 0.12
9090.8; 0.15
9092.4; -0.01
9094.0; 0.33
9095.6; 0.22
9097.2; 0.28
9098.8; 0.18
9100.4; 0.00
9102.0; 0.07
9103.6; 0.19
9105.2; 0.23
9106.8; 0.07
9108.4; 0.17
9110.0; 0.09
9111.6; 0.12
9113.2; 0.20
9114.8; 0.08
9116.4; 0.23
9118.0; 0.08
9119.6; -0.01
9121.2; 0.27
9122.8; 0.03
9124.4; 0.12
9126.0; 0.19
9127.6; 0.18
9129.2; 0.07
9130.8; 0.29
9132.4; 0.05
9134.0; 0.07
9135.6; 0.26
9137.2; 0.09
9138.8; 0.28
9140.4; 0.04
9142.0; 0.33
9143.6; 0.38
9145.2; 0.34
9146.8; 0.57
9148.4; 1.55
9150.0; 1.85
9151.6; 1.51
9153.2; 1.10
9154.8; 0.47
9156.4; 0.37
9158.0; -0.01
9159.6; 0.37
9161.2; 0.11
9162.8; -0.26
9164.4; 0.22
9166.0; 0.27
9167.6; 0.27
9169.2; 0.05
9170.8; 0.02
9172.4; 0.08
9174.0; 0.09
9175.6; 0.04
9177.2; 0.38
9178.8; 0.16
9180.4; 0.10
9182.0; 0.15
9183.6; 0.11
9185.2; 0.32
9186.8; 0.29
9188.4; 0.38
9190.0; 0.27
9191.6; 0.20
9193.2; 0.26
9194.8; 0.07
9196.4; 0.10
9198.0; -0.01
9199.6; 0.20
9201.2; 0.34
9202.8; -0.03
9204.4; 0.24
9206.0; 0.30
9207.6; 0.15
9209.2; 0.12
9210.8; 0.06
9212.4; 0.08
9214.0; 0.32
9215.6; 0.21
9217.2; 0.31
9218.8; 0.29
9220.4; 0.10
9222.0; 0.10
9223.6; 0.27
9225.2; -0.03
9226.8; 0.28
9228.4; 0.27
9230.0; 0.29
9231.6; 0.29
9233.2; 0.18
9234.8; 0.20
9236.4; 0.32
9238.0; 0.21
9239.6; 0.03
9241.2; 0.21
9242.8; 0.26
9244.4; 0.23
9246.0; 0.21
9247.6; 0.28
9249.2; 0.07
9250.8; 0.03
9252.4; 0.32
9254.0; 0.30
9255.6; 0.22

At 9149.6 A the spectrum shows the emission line H-beta 4861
